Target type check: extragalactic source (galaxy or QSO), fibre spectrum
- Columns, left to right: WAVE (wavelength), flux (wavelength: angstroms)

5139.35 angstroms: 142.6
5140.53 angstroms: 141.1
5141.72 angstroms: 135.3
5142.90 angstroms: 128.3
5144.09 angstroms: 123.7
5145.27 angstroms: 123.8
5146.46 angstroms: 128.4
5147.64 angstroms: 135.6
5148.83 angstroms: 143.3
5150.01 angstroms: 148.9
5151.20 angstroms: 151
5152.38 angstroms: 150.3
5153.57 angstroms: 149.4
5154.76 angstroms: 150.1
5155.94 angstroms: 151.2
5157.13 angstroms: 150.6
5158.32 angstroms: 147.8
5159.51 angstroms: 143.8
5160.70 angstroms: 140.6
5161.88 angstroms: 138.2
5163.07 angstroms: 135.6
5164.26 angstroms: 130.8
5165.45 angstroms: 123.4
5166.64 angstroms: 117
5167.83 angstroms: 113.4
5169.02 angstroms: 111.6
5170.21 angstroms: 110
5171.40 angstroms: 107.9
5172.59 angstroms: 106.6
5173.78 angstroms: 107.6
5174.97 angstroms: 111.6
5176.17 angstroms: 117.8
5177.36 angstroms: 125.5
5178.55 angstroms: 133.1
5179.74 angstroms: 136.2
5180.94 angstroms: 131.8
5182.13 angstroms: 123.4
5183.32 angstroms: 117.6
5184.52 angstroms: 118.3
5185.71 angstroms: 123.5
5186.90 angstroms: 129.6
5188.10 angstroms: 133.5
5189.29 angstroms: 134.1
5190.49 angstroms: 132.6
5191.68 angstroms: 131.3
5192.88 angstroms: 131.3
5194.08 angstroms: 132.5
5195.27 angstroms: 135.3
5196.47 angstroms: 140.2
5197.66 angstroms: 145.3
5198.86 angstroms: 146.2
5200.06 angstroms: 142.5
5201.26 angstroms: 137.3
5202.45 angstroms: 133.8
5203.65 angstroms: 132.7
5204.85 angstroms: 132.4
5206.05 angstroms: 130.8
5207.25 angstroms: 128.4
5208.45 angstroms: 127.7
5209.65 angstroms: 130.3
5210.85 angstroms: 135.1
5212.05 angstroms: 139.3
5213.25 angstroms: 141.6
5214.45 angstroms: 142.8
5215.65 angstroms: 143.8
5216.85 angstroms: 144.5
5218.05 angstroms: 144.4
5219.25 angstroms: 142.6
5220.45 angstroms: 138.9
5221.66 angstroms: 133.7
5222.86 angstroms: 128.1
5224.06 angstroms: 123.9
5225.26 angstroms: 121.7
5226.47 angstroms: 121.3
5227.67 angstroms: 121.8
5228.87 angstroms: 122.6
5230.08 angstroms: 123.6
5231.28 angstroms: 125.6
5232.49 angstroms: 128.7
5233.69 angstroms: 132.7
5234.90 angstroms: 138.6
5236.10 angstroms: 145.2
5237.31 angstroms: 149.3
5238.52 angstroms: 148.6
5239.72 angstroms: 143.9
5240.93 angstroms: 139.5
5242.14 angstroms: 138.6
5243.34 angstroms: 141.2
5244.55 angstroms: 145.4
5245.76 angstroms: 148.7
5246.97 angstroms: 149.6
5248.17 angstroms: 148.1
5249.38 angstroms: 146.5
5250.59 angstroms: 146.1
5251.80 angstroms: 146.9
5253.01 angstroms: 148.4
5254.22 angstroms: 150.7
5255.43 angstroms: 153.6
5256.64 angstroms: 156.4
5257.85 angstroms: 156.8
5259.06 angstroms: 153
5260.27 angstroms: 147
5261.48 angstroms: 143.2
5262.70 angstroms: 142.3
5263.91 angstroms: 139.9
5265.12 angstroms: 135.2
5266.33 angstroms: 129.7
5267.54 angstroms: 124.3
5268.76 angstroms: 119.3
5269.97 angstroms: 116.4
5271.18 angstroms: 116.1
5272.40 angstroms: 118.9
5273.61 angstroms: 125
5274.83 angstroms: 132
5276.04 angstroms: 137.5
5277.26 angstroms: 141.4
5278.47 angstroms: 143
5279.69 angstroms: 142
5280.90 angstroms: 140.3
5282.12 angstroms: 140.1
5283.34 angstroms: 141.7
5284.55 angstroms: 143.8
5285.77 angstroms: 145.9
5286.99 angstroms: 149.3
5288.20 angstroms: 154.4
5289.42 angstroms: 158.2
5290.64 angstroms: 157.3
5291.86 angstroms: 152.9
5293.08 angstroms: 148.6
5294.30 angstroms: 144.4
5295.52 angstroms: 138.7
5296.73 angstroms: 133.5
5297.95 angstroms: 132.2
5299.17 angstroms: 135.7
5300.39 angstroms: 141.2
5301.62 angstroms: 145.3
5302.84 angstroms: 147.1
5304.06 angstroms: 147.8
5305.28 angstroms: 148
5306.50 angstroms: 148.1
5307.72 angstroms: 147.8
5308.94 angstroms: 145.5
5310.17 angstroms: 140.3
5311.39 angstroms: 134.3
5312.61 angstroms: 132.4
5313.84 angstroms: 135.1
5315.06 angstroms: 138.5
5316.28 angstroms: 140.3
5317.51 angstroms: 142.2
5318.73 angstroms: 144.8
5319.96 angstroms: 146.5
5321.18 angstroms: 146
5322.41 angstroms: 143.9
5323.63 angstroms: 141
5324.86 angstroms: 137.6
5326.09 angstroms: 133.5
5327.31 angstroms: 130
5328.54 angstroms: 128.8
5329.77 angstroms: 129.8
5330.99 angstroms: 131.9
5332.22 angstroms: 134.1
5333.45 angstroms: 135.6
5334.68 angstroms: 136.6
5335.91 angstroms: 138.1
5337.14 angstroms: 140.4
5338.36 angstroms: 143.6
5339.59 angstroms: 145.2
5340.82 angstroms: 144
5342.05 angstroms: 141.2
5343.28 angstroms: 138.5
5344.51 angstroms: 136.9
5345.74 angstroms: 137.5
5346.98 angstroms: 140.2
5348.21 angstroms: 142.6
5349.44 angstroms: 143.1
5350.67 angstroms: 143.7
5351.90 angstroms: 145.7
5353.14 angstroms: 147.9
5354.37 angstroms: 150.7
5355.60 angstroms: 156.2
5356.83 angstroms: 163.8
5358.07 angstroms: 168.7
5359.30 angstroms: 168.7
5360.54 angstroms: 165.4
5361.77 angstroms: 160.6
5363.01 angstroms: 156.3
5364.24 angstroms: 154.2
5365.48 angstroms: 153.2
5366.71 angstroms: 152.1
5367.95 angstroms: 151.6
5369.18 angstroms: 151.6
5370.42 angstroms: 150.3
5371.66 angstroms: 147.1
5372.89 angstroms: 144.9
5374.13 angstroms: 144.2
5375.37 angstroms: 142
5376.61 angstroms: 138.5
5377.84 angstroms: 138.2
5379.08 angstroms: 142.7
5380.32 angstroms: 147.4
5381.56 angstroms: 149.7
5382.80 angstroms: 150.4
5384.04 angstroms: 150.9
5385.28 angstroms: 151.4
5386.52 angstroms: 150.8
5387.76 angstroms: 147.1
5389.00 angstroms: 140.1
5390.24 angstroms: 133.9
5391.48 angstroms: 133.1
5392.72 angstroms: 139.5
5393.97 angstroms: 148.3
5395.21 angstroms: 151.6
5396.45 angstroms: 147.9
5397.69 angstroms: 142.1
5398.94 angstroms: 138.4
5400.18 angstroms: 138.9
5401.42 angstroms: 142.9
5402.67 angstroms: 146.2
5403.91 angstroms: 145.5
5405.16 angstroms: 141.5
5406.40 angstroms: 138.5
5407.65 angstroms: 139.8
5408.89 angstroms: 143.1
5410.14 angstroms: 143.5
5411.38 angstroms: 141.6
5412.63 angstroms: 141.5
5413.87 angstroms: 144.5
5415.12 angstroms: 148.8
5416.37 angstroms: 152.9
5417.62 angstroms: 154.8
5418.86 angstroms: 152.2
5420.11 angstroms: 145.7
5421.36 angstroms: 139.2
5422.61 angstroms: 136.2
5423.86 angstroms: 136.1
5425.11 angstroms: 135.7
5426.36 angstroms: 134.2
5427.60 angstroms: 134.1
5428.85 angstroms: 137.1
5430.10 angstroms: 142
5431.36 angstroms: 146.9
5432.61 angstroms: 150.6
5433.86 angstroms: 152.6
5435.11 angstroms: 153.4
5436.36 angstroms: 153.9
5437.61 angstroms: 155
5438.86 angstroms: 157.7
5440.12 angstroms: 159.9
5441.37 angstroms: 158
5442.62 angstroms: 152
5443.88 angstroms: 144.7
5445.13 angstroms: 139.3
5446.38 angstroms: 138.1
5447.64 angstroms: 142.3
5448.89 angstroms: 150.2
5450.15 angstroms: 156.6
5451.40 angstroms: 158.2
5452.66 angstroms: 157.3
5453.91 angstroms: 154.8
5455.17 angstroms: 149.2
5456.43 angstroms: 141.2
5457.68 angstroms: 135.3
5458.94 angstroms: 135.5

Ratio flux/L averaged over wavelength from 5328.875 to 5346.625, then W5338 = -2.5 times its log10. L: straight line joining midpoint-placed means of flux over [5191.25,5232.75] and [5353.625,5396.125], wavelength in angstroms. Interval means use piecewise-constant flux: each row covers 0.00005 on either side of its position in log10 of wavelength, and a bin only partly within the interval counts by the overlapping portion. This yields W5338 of 0.06 mag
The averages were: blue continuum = 134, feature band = 138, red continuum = 150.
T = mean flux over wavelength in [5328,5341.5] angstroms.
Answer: 137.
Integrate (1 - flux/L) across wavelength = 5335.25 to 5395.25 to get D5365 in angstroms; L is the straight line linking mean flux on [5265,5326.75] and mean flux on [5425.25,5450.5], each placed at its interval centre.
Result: -1.6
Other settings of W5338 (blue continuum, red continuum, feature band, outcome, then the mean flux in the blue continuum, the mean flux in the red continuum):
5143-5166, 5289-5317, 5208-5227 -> 0.049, 140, 143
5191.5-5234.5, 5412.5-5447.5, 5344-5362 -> -0.070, 134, 146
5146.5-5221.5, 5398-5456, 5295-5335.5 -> 0.008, 133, 146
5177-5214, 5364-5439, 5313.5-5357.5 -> 0.001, 133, 145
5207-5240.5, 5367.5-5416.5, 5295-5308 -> -0.024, 135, 144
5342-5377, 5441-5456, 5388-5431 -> 0.057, 150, 150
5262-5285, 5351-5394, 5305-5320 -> -0.015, 133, 150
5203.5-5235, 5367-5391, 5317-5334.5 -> 0.031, 132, 146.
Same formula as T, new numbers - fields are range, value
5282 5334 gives 142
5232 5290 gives 141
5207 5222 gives 138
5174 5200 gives 130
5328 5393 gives 146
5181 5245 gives 134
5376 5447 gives 145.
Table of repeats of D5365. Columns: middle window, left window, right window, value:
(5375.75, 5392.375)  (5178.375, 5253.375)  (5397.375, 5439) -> -0.2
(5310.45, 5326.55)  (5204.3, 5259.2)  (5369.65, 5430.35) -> 0.2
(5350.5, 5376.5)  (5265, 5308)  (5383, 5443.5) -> -1.8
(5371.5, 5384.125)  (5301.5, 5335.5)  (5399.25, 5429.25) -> -0.3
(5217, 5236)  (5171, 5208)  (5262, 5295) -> 0.3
